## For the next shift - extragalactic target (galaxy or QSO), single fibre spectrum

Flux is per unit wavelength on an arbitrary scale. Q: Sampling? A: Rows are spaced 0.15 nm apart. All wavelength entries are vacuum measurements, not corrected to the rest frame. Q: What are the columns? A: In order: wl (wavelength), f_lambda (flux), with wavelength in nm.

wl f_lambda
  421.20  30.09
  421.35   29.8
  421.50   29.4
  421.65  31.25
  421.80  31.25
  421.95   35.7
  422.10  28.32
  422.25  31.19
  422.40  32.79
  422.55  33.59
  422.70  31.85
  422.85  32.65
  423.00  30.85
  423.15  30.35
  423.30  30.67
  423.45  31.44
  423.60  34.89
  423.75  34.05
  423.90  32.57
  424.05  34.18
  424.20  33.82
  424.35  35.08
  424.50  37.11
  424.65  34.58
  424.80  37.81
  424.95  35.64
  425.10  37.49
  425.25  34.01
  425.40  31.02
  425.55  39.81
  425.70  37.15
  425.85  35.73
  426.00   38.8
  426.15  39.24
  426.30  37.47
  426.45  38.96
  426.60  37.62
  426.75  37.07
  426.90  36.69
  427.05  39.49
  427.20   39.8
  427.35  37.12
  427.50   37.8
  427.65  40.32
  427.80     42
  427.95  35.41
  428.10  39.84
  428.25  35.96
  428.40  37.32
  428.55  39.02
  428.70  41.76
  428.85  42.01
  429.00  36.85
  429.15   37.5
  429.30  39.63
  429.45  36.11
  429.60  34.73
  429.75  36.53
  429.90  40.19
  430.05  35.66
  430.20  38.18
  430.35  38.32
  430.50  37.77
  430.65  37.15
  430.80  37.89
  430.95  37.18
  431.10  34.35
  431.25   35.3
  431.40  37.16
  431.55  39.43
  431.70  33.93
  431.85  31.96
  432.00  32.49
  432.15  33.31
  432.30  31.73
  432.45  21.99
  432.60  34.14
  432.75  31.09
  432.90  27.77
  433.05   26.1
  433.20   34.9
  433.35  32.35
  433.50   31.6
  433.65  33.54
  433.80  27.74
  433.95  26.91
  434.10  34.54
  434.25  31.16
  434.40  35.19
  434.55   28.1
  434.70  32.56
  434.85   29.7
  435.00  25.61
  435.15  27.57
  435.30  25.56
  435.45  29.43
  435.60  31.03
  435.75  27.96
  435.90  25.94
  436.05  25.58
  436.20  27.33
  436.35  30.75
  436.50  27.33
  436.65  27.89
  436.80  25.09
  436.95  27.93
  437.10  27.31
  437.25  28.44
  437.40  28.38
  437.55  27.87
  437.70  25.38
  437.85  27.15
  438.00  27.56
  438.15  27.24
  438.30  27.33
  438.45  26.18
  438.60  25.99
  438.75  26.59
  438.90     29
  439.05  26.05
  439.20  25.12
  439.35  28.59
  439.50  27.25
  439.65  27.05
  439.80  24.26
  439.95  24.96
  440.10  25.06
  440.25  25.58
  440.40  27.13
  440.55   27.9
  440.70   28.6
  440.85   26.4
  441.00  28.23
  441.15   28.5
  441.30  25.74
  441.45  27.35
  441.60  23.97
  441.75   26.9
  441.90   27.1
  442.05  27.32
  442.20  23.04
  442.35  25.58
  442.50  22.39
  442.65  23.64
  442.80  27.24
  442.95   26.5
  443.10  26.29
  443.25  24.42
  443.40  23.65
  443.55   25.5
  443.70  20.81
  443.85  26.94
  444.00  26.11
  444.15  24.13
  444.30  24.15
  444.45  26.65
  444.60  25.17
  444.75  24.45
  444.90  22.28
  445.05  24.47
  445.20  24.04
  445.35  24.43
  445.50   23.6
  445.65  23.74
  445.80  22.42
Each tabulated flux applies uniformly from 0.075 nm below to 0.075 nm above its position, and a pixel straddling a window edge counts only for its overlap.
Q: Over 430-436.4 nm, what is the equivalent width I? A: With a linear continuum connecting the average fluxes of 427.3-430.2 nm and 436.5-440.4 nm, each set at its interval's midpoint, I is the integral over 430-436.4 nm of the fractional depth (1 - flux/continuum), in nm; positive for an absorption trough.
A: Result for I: 0.238 nm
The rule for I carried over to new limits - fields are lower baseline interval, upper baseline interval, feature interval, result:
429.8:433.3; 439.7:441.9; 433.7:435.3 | 0.10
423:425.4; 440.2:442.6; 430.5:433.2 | -0.23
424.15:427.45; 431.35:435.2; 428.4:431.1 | -0.32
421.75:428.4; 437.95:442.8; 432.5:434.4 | -0.03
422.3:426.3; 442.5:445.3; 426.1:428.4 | -0.36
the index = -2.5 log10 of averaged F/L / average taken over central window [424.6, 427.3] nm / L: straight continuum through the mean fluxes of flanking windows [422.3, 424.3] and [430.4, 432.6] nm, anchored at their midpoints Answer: -0.12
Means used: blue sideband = 32.6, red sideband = 34.4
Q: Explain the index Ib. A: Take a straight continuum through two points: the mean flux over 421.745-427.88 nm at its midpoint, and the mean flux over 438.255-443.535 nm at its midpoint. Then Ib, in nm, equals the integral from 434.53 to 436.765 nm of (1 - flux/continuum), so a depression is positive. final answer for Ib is 0.08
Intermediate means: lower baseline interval 35.3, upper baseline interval 26.2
